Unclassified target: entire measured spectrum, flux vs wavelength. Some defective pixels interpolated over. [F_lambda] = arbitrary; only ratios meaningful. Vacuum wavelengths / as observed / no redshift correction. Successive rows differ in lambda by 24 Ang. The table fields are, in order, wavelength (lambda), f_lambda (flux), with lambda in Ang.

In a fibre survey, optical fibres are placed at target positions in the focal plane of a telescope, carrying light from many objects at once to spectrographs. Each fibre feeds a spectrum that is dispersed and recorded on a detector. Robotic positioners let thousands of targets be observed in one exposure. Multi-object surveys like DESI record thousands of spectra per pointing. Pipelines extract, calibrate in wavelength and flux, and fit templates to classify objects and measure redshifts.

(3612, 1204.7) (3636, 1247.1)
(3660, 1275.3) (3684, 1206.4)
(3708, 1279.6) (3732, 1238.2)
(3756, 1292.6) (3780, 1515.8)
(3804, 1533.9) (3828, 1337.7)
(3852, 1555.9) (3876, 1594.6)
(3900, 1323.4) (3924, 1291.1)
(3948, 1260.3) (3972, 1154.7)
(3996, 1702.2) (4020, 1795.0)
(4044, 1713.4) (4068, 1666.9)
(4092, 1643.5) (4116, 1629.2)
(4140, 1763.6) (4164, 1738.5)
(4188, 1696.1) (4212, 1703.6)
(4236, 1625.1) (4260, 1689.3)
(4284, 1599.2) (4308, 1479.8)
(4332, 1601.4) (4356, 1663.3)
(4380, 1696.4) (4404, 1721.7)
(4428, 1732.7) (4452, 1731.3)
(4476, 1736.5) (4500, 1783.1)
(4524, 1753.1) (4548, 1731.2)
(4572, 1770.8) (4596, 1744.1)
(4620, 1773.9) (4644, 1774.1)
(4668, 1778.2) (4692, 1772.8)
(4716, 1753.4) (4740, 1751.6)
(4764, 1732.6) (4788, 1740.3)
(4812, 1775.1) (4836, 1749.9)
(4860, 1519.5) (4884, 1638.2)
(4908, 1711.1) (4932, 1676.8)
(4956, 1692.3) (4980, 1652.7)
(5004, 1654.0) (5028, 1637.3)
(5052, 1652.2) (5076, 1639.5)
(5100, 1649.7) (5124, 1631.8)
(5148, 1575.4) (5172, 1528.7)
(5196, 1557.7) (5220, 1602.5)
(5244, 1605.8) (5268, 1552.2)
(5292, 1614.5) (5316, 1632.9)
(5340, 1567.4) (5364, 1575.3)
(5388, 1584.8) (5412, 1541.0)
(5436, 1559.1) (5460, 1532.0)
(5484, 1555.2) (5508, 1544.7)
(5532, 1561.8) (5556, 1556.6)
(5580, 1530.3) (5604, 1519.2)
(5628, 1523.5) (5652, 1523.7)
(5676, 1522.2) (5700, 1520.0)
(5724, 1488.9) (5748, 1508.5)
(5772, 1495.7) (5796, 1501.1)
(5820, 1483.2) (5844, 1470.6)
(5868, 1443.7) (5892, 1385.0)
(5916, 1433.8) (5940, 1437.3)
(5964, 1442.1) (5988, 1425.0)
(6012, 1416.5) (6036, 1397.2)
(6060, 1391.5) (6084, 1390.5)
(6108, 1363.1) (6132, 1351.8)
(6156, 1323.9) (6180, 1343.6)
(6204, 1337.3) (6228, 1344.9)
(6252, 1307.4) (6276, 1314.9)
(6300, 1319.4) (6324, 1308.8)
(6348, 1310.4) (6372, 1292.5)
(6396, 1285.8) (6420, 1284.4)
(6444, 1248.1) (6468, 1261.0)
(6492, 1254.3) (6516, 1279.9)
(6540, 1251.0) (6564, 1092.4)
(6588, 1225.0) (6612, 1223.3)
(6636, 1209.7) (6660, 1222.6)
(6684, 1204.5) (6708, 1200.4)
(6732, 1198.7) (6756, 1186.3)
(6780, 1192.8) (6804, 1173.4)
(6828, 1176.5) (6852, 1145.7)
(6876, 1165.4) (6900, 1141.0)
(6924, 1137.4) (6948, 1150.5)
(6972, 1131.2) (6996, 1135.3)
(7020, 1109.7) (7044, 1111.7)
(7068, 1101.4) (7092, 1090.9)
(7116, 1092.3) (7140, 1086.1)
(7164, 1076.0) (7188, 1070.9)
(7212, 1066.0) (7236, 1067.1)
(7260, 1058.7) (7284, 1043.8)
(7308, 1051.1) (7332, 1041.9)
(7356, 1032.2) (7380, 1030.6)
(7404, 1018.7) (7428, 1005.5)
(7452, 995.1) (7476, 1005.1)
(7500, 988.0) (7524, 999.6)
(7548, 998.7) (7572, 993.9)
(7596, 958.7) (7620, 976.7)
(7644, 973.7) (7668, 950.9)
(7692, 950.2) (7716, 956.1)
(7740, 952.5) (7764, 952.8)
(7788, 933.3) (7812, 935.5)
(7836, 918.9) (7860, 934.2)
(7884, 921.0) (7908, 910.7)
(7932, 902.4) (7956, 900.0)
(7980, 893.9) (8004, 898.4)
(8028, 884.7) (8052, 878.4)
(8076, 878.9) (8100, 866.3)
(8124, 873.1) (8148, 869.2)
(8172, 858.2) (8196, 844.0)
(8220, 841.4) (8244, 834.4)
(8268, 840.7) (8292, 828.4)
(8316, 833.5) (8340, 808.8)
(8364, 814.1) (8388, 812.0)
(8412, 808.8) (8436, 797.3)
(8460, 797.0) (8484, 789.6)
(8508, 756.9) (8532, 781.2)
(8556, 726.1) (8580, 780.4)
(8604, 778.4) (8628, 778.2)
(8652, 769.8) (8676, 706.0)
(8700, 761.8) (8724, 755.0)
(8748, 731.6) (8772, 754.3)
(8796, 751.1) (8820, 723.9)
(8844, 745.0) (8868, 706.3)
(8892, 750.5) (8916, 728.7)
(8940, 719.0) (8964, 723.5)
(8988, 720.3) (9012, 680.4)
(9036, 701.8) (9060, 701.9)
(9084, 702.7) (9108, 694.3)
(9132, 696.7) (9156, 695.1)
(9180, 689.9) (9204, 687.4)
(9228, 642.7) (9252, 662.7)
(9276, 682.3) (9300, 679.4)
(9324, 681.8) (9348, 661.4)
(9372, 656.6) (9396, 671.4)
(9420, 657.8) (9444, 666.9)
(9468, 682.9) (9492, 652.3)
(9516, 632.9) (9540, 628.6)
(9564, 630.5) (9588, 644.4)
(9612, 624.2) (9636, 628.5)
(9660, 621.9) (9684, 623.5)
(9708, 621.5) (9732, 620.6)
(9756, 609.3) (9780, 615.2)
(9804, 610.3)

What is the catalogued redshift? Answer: 0.000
